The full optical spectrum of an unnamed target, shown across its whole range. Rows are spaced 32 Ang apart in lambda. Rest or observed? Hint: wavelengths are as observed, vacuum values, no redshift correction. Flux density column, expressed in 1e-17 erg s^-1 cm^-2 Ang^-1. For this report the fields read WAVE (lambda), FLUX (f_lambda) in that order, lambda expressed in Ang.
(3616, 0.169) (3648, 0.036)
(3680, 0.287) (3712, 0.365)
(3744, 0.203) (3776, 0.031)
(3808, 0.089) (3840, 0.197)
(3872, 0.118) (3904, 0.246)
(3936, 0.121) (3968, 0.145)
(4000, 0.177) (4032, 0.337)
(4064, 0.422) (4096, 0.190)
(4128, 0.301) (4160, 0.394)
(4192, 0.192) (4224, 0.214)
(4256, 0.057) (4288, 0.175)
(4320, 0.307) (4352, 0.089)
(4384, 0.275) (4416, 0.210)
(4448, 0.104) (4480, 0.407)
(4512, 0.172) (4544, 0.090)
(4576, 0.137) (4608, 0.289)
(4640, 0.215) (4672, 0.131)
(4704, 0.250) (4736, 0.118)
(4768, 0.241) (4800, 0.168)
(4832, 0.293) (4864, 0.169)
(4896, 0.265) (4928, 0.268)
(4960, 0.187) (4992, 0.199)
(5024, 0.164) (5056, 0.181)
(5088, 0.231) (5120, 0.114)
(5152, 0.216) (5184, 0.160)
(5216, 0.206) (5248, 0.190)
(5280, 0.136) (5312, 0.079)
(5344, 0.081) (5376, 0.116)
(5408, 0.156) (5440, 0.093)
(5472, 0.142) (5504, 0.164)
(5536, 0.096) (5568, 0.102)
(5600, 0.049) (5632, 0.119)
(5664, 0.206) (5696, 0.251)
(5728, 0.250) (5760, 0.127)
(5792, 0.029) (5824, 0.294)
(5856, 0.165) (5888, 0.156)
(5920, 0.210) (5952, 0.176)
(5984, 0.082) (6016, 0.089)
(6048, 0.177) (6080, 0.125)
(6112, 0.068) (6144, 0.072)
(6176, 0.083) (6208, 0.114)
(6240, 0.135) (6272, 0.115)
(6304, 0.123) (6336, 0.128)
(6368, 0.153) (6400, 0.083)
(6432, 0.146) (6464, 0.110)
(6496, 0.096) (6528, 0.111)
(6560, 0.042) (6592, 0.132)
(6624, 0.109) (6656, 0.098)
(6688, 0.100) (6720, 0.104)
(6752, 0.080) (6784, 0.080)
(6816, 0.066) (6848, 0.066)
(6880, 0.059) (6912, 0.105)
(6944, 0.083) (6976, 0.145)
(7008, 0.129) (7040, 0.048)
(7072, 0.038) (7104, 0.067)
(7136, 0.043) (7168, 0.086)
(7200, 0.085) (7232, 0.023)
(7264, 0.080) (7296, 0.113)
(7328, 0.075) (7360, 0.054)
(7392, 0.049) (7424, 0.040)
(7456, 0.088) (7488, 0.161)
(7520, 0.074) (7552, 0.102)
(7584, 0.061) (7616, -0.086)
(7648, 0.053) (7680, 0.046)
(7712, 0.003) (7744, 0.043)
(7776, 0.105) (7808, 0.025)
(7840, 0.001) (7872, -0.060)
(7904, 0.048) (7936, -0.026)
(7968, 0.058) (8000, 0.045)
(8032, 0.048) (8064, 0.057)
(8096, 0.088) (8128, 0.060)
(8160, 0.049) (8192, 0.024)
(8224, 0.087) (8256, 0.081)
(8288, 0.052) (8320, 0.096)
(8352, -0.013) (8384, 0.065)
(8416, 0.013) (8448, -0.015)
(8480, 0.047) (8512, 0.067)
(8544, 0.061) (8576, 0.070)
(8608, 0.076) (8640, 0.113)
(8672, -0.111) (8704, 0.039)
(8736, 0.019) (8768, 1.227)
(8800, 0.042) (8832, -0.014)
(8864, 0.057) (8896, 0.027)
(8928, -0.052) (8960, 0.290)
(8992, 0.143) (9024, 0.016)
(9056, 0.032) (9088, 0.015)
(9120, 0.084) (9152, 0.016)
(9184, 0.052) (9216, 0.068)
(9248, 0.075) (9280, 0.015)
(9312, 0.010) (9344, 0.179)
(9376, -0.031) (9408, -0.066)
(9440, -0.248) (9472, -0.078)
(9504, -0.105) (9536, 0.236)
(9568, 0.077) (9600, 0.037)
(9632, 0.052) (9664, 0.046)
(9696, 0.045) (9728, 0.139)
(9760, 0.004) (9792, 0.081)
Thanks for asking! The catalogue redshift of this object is 0.753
